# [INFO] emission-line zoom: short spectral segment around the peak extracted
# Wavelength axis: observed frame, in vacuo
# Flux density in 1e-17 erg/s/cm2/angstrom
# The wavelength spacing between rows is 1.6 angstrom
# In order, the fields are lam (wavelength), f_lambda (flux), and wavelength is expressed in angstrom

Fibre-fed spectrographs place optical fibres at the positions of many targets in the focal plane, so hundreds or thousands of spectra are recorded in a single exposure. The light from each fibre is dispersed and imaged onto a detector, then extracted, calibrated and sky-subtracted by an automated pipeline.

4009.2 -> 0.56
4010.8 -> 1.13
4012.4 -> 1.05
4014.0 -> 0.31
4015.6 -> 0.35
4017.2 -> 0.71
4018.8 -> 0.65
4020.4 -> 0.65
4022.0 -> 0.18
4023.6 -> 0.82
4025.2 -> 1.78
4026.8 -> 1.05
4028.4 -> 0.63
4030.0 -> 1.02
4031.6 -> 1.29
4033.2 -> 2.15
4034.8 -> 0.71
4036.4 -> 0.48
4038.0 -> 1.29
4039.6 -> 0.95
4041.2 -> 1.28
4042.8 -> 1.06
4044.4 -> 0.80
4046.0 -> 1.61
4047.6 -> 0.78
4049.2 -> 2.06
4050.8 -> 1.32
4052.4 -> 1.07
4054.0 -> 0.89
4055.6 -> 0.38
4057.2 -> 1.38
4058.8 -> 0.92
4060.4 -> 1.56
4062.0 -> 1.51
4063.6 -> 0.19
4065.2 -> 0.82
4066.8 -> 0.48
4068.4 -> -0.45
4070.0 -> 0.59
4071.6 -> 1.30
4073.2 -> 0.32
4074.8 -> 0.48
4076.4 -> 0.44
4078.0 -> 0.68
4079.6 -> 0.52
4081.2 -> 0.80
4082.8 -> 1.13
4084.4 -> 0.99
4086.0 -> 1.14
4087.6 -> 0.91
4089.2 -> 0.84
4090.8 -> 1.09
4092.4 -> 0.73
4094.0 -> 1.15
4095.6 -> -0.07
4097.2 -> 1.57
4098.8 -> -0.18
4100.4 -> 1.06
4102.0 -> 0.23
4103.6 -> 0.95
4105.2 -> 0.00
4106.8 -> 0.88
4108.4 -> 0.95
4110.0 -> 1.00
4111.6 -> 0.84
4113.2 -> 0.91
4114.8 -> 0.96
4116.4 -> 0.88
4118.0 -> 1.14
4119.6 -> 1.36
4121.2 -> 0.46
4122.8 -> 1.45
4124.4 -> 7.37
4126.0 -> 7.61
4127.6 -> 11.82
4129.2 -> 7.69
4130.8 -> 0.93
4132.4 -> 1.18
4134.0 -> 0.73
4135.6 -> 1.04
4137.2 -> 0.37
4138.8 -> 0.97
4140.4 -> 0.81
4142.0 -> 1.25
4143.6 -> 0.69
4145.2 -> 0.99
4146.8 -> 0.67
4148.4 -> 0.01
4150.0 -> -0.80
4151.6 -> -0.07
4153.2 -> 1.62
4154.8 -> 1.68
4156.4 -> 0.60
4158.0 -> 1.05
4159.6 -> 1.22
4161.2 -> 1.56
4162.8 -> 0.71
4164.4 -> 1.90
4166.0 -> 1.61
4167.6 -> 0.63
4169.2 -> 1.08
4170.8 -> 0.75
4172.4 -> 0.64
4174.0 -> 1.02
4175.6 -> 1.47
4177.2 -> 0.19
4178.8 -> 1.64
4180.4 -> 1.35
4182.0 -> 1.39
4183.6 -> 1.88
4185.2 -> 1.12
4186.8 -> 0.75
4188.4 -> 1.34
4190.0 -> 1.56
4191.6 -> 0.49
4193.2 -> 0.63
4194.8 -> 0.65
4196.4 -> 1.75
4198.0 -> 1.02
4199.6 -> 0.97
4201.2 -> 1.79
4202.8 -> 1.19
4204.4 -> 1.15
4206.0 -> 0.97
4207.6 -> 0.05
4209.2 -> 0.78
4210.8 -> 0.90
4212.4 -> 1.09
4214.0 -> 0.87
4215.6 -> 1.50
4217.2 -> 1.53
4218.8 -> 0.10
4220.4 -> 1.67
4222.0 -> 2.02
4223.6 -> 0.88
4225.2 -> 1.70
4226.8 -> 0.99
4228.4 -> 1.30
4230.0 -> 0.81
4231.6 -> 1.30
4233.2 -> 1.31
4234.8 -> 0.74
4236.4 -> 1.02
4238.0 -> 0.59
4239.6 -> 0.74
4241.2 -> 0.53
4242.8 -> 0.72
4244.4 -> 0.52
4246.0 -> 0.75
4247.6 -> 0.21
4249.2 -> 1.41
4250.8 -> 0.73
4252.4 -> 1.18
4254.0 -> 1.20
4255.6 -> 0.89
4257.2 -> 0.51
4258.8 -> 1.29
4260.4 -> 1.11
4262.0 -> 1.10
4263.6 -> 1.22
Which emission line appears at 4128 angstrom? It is [O II] 3727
